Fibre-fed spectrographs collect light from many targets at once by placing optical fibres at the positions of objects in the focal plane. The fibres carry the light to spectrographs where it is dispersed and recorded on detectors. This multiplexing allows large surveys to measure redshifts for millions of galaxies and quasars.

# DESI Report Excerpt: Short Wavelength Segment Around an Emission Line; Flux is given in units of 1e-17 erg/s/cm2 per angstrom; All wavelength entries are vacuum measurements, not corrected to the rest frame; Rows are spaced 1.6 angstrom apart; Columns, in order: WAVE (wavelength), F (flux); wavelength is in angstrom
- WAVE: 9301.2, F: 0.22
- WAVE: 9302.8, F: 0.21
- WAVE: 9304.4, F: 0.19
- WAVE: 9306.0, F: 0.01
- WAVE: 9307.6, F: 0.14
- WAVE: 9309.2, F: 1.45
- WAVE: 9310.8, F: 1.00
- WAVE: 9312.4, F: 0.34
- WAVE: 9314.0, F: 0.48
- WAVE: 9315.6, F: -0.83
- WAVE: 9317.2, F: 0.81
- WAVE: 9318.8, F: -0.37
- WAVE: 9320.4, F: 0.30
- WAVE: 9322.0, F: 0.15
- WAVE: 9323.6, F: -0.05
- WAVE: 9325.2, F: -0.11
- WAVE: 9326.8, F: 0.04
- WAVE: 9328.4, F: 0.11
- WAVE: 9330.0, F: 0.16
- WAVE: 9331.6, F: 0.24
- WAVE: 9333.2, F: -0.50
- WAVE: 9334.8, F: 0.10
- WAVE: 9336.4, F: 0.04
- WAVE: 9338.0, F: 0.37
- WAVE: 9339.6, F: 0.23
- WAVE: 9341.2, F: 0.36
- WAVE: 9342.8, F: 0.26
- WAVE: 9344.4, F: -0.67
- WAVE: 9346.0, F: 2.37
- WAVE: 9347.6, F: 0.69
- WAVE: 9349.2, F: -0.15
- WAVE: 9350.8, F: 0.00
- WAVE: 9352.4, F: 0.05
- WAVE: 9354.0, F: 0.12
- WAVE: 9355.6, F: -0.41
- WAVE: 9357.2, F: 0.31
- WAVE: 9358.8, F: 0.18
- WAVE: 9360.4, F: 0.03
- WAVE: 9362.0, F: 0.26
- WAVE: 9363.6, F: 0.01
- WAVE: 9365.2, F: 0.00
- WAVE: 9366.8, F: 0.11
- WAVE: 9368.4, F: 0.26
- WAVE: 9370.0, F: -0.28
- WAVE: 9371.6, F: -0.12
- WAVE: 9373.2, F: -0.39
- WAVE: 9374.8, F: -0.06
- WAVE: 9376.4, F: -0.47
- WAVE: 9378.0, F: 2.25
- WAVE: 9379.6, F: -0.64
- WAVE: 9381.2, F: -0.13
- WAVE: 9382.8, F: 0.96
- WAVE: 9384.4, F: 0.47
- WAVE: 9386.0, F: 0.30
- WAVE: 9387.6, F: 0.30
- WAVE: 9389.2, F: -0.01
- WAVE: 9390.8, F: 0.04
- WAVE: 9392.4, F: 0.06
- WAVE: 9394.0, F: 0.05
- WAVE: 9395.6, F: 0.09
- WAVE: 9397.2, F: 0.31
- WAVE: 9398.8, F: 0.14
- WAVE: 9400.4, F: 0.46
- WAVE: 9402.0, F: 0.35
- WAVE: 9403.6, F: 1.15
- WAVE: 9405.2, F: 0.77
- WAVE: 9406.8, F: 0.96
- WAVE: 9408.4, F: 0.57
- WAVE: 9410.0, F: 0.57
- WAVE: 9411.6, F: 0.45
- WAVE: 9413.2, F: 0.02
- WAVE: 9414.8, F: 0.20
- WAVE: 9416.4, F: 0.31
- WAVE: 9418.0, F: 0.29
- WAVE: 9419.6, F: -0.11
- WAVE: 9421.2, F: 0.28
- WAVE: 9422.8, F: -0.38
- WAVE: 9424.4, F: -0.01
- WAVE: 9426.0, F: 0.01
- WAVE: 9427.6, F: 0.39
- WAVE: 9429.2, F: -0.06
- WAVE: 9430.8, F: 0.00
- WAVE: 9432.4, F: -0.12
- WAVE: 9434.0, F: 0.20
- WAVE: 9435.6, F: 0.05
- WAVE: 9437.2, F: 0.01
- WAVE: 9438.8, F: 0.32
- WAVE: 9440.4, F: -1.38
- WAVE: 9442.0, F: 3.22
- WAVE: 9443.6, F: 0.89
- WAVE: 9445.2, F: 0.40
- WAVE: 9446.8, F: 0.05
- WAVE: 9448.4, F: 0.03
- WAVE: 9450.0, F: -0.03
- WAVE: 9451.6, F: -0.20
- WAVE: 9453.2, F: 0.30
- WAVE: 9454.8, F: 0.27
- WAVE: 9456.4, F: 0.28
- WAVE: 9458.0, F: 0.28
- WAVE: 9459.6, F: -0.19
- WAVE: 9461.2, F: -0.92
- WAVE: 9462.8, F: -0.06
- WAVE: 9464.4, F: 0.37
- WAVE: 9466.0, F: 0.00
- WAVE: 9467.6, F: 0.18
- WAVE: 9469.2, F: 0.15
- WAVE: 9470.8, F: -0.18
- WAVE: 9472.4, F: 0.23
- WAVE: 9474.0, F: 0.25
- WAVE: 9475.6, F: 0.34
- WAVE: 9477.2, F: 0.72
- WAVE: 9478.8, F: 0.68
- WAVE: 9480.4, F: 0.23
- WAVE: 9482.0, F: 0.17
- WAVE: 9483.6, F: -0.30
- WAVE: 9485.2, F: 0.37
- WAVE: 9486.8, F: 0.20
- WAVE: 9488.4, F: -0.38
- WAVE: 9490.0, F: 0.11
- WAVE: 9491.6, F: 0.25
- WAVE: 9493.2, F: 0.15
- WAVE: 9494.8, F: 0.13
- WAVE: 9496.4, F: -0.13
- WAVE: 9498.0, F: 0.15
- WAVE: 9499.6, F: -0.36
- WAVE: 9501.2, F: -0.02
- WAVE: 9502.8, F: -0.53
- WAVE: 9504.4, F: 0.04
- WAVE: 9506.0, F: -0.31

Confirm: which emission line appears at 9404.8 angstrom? H-beta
